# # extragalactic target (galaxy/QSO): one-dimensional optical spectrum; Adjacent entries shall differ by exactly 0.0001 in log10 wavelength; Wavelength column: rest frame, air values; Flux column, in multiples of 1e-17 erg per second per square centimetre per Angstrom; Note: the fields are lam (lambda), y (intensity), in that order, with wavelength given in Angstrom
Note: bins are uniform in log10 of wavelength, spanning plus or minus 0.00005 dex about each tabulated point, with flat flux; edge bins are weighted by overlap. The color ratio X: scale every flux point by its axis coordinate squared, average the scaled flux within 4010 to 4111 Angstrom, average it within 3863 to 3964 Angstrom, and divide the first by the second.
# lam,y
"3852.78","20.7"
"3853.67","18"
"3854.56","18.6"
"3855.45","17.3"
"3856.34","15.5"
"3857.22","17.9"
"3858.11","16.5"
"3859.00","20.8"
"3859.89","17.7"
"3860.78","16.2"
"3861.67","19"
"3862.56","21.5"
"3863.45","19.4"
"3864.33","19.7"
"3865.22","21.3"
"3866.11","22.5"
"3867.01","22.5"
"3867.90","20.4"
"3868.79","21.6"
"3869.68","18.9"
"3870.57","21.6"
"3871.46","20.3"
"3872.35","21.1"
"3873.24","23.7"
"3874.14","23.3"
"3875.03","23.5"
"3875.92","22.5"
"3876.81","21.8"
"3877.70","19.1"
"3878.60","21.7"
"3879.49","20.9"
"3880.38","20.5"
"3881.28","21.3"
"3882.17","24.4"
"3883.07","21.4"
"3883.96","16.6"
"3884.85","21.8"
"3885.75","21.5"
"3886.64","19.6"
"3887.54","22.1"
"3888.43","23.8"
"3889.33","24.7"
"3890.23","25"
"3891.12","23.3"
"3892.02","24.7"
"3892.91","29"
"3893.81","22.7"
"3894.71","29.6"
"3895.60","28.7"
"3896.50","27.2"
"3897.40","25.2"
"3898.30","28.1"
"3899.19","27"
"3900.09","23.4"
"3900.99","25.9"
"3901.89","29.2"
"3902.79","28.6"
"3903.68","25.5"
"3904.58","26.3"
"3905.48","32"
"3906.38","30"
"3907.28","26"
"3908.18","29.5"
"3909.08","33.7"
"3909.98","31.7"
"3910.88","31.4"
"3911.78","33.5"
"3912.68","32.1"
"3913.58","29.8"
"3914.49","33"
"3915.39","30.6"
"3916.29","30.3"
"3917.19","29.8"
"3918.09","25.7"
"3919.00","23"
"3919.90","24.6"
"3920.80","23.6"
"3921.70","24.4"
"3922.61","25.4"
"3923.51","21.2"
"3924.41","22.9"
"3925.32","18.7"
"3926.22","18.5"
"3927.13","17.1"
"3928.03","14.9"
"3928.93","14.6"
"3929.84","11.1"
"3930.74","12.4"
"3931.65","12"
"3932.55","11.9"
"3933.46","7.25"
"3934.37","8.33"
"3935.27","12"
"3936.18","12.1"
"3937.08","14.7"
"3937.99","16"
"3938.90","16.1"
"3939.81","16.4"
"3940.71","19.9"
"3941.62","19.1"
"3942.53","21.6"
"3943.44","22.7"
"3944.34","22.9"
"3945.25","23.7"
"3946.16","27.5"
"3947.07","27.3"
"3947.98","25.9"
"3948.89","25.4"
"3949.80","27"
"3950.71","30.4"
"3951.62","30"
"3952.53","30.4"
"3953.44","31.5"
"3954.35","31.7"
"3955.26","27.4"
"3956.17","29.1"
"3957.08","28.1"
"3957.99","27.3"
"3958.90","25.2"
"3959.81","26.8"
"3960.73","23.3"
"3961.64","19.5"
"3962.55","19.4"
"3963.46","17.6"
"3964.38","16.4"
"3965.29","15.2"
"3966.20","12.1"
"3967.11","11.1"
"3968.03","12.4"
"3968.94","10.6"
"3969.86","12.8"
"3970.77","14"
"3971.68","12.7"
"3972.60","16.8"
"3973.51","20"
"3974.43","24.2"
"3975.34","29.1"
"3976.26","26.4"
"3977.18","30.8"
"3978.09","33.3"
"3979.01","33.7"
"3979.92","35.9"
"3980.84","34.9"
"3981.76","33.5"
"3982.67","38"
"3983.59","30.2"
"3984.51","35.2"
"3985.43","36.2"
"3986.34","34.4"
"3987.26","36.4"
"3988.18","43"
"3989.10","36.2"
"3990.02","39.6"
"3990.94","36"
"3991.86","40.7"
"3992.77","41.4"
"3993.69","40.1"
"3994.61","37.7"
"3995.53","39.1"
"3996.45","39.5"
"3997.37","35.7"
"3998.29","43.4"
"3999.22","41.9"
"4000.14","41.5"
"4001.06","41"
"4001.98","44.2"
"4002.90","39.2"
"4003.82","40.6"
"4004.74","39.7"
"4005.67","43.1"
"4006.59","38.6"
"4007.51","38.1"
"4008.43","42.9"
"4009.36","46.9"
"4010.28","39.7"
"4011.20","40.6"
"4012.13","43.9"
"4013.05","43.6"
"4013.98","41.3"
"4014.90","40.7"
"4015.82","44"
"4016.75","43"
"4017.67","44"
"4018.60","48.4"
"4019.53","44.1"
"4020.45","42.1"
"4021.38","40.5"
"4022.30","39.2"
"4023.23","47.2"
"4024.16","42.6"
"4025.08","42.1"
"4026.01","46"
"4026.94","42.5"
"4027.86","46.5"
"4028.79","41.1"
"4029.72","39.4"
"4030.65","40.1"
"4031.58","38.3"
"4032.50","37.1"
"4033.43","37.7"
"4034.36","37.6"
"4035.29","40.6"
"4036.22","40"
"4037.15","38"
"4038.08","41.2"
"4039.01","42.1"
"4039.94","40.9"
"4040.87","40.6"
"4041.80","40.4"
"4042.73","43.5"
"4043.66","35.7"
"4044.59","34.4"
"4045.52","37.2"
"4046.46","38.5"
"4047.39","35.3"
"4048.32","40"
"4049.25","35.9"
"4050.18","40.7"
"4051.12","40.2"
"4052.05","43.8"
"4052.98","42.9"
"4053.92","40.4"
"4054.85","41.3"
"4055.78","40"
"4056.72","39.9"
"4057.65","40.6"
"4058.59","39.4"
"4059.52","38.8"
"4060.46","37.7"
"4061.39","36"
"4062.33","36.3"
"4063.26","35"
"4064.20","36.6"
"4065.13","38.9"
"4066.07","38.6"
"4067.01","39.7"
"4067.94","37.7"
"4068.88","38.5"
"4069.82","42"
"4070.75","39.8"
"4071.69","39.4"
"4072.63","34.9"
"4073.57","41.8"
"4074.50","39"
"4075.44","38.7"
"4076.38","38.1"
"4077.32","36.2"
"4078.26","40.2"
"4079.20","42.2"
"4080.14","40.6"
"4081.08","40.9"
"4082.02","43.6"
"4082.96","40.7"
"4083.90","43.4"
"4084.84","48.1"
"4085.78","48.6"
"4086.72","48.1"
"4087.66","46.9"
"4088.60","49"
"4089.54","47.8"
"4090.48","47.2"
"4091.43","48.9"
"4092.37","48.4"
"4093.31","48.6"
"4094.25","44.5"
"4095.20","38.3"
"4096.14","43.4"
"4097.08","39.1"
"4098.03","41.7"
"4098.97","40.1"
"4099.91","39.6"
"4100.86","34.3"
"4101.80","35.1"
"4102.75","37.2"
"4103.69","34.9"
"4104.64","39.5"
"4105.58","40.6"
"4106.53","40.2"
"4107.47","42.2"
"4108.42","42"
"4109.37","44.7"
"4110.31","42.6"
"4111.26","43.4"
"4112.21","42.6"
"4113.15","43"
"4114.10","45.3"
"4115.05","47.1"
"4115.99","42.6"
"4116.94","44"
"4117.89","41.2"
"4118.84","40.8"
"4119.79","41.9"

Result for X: 1.9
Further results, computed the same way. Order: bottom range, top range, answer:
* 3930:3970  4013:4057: 2.11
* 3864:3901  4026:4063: 1.87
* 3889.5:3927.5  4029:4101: 1.64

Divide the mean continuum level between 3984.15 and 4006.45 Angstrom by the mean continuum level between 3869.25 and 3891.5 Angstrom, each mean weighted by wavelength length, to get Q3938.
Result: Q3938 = 1.81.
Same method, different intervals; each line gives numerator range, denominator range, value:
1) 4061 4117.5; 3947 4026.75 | 1.24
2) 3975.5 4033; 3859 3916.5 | 1.62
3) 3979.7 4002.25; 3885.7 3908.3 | 1.46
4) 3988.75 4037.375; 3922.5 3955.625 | 2.04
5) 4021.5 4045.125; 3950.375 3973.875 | 1.92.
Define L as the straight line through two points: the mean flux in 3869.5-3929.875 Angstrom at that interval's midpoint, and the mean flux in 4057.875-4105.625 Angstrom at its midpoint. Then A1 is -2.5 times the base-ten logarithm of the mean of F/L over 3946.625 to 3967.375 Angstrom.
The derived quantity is 0.21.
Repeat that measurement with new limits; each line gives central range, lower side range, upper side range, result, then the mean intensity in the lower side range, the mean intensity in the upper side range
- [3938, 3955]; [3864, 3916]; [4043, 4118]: 0.20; 25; 40.9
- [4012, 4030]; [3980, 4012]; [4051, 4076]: -0.11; 39.1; 39.2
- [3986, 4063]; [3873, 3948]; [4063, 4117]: -0.17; 23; 41.7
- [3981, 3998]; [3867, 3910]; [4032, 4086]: -0.12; 24.3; 39.6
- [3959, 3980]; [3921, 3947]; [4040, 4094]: 0.17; 17.5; 40.9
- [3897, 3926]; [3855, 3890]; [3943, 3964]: -0.18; 20.7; 26.1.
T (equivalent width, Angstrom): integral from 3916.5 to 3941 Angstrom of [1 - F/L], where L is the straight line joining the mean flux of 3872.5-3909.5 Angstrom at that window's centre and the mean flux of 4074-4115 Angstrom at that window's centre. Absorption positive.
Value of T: 8.9 Angstrom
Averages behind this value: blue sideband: 24.7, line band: 17.7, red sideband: 42.4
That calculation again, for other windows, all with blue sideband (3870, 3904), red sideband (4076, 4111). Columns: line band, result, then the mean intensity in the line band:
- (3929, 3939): 5.66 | 12.1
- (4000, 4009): -1.74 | 40.9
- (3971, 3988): 1.08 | 30.1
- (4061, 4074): 0.58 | 38.2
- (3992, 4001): -1.74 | 40.1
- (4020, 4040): -2.42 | 41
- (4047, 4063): -0.18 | 39.3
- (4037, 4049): -0.39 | 39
